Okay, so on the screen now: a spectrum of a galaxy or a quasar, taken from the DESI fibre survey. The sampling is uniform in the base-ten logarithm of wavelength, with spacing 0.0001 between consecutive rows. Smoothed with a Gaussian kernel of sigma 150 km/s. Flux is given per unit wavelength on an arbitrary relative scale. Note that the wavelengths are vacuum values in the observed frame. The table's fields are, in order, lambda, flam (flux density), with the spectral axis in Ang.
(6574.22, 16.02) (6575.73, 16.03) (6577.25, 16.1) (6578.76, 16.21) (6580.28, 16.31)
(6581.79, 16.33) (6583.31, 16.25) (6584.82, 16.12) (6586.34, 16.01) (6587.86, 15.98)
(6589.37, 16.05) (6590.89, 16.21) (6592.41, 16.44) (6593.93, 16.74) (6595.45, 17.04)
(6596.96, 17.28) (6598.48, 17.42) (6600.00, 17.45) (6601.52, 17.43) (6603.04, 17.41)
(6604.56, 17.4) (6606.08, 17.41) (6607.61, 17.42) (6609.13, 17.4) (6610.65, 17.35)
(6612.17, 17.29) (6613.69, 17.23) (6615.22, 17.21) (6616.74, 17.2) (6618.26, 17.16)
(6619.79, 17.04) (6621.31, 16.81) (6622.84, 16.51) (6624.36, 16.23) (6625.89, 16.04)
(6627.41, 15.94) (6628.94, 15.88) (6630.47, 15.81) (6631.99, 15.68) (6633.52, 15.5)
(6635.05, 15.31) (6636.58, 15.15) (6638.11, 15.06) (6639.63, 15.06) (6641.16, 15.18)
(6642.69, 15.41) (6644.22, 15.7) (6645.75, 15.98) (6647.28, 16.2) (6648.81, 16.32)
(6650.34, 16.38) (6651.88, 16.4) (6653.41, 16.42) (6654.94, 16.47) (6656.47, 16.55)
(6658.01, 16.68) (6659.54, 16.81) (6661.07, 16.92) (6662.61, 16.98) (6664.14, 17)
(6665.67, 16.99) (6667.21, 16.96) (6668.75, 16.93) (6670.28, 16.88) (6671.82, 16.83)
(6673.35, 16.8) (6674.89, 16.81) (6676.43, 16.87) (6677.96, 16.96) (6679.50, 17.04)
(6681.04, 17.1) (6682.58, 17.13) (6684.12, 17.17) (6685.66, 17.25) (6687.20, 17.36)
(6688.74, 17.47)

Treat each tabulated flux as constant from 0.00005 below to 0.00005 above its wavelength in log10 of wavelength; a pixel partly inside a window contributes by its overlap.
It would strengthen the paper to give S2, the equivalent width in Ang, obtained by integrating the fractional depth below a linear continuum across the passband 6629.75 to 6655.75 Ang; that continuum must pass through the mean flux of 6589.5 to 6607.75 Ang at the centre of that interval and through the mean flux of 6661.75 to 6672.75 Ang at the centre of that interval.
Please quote 1.87 Ang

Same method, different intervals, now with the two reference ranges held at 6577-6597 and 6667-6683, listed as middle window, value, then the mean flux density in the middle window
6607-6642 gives 0.6 Ang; 16.3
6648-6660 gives 0.2 Ang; 16.5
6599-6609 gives -0.6 Ang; 17.4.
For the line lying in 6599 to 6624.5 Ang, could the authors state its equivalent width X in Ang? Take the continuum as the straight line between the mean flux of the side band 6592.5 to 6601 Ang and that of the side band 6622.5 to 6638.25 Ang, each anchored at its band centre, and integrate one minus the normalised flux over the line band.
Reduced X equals -1.1 Ang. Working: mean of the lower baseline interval 17.1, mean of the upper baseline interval 15.7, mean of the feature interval 17.2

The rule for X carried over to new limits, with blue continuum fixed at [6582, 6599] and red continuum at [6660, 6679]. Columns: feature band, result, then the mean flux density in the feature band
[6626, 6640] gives 1.0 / 15.5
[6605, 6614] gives -0.4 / 17.4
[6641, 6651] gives 0.5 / 15.9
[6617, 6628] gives 0.1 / 16.6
